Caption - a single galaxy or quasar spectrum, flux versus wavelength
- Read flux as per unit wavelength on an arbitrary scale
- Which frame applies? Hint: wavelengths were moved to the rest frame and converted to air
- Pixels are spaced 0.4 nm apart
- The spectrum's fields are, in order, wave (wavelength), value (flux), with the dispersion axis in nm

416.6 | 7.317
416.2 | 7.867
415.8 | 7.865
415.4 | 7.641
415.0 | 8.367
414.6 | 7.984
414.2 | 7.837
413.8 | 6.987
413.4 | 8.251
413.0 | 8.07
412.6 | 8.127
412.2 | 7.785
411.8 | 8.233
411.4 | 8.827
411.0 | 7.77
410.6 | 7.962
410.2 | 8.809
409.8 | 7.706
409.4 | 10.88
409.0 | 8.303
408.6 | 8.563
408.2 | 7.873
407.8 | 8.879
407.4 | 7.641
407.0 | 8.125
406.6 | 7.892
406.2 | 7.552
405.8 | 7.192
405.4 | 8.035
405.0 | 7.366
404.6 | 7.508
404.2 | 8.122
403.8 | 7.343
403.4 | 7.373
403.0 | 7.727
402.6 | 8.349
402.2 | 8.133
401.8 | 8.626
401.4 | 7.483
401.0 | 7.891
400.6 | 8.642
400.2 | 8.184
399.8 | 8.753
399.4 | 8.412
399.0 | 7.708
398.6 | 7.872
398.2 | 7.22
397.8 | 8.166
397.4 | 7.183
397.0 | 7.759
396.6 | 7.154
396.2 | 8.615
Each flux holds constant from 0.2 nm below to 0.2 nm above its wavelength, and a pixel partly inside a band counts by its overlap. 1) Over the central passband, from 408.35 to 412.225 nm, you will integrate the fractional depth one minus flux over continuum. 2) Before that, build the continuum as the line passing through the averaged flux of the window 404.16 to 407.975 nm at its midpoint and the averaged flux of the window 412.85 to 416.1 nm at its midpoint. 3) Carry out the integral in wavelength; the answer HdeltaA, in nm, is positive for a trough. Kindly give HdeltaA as -0.329 nm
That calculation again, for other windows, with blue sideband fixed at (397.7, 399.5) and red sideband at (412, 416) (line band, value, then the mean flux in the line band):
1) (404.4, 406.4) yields 0.083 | 7.53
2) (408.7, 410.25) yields -0.205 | 8.91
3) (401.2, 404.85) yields 0.001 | 7.84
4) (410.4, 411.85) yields -0.058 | 8.19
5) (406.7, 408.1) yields -0.054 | 8.17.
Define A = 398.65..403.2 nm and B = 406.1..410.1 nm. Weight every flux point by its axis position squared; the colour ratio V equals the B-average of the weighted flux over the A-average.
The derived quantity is 1.1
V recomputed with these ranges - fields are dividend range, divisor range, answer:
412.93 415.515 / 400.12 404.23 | 1.05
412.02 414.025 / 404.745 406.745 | 1.07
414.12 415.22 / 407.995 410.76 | 0.96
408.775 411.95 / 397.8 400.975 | 1.12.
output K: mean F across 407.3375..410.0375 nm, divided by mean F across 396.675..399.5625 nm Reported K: 1.11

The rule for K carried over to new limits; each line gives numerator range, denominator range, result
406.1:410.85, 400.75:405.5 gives 1.07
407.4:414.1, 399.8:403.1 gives 1.01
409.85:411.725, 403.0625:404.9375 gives 1.09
